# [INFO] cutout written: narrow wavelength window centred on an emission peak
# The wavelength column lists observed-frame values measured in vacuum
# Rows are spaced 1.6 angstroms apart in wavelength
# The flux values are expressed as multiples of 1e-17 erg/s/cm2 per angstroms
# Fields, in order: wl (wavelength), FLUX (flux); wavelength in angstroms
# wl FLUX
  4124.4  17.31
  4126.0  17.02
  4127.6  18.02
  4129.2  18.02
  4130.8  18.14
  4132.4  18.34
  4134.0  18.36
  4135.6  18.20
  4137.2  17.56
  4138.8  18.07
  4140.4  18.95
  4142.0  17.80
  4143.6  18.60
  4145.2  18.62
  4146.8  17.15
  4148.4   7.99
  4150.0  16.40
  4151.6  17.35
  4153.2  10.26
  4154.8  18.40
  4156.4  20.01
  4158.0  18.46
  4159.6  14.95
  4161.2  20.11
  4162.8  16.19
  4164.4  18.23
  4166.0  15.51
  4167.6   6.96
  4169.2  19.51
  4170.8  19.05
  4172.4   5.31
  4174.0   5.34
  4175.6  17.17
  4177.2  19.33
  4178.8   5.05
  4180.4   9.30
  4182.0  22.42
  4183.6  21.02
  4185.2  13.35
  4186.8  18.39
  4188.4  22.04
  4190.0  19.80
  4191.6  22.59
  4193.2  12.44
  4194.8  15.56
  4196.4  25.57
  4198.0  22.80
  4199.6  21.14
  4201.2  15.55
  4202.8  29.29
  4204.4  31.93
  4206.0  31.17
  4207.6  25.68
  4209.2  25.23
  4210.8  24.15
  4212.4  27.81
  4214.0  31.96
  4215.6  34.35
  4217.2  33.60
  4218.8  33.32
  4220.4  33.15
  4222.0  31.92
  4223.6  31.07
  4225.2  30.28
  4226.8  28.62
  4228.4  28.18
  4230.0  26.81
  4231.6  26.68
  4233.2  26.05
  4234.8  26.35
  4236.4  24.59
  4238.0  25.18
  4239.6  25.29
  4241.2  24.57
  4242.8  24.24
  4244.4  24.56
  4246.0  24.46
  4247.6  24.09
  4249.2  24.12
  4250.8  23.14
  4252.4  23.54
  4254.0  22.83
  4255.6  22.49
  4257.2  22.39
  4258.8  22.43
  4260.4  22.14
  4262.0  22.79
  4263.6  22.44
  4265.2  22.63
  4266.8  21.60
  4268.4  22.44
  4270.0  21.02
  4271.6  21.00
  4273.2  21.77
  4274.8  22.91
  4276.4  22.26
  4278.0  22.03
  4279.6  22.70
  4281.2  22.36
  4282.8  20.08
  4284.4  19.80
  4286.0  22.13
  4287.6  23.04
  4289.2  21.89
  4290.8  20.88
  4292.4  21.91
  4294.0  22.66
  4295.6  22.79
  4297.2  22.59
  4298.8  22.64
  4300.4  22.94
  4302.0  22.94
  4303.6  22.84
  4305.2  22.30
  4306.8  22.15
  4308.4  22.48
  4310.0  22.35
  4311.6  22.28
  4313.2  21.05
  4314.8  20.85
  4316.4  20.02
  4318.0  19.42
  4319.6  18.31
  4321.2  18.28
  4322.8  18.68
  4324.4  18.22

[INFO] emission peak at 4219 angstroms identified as Lyman alpha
